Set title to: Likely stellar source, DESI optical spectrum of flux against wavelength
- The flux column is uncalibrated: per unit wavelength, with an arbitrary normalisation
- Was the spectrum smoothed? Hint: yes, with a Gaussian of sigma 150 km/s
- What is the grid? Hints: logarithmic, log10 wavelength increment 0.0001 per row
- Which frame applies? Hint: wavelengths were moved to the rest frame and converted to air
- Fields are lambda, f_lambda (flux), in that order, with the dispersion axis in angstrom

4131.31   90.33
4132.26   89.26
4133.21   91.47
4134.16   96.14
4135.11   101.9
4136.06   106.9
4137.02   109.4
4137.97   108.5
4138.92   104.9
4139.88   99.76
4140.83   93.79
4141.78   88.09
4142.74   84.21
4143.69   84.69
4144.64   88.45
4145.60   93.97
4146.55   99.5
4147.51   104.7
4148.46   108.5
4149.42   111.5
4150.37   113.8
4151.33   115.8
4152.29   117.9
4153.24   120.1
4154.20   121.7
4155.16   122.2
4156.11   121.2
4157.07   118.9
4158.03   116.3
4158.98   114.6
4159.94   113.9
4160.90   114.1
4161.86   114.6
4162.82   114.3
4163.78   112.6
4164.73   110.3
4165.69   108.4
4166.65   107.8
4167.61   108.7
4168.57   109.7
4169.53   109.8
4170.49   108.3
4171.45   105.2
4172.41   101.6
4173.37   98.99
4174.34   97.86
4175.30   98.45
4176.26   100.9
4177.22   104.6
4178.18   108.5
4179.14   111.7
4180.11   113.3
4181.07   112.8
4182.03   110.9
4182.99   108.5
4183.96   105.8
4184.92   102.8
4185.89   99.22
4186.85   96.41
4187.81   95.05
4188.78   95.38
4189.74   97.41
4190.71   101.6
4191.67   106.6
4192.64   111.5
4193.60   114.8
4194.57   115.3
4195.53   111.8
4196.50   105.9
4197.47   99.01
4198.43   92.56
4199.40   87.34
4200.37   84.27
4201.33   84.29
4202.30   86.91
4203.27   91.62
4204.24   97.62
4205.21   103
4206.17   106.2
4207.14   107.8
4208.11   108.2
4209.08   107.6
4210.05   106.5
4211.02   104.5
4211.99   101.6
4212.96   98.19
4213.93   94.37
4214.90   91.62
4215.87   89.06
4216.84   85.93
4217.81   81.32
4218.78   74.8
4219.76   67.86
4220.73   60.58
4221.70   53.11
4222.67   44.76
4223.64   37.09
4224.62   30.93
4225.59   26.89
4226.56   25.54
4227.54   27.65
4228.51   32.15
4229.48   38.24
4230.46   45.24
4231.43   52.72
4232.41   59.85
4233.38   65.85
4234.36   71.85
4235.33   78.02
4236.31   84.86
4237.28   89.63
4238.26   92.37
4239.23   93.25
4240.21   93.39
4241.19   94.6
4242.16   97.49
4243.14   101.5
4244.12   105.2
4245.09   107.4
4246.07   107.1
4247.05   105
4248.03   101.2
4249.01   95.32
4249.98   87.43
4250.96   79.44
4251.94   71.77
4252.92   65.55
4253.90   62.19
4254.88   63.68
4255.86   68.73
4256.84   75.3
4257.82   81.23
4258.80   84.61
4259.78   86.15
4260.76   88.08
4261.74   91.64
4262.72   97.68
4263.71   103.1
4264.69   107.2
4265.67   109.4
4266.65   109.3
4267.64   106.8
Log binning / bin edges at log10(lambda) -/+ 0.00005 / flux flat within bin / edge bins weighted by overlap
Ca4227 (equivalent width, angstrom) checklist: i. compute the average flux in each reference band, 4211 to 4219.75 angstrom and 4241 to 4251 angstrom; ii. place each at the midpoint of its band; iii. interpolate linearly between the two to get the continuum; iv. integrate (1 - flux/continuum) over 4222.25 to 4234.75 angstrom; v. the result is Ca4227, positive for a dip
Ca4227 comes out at 6.8 angstrom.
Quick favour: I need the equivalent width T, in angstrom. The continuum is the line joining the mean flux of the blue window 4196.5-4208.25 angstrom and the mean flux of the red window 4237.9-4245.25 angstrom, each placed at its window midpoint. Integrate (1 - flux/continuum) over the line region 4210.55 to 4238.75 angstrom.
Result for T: 9.1 angstrom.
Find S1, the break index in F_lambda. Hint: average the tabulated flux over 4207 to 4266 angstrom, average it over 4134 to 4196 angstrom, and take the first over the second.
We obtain 0.75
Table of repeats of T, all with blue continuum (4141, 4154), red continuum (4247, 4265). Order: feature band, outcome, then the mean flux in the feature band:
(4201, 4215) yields -1.1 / 99.7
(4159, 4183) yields -2.4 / 108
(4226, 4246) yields 3.2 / 73.4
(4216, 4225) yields 2.9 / 61.1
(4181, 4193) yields -0.9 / 103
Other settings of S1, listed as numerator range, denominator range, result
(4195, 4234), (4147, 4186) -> 0.70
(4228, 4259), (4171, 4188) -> 0.76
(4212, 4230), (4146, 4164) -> 0.52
